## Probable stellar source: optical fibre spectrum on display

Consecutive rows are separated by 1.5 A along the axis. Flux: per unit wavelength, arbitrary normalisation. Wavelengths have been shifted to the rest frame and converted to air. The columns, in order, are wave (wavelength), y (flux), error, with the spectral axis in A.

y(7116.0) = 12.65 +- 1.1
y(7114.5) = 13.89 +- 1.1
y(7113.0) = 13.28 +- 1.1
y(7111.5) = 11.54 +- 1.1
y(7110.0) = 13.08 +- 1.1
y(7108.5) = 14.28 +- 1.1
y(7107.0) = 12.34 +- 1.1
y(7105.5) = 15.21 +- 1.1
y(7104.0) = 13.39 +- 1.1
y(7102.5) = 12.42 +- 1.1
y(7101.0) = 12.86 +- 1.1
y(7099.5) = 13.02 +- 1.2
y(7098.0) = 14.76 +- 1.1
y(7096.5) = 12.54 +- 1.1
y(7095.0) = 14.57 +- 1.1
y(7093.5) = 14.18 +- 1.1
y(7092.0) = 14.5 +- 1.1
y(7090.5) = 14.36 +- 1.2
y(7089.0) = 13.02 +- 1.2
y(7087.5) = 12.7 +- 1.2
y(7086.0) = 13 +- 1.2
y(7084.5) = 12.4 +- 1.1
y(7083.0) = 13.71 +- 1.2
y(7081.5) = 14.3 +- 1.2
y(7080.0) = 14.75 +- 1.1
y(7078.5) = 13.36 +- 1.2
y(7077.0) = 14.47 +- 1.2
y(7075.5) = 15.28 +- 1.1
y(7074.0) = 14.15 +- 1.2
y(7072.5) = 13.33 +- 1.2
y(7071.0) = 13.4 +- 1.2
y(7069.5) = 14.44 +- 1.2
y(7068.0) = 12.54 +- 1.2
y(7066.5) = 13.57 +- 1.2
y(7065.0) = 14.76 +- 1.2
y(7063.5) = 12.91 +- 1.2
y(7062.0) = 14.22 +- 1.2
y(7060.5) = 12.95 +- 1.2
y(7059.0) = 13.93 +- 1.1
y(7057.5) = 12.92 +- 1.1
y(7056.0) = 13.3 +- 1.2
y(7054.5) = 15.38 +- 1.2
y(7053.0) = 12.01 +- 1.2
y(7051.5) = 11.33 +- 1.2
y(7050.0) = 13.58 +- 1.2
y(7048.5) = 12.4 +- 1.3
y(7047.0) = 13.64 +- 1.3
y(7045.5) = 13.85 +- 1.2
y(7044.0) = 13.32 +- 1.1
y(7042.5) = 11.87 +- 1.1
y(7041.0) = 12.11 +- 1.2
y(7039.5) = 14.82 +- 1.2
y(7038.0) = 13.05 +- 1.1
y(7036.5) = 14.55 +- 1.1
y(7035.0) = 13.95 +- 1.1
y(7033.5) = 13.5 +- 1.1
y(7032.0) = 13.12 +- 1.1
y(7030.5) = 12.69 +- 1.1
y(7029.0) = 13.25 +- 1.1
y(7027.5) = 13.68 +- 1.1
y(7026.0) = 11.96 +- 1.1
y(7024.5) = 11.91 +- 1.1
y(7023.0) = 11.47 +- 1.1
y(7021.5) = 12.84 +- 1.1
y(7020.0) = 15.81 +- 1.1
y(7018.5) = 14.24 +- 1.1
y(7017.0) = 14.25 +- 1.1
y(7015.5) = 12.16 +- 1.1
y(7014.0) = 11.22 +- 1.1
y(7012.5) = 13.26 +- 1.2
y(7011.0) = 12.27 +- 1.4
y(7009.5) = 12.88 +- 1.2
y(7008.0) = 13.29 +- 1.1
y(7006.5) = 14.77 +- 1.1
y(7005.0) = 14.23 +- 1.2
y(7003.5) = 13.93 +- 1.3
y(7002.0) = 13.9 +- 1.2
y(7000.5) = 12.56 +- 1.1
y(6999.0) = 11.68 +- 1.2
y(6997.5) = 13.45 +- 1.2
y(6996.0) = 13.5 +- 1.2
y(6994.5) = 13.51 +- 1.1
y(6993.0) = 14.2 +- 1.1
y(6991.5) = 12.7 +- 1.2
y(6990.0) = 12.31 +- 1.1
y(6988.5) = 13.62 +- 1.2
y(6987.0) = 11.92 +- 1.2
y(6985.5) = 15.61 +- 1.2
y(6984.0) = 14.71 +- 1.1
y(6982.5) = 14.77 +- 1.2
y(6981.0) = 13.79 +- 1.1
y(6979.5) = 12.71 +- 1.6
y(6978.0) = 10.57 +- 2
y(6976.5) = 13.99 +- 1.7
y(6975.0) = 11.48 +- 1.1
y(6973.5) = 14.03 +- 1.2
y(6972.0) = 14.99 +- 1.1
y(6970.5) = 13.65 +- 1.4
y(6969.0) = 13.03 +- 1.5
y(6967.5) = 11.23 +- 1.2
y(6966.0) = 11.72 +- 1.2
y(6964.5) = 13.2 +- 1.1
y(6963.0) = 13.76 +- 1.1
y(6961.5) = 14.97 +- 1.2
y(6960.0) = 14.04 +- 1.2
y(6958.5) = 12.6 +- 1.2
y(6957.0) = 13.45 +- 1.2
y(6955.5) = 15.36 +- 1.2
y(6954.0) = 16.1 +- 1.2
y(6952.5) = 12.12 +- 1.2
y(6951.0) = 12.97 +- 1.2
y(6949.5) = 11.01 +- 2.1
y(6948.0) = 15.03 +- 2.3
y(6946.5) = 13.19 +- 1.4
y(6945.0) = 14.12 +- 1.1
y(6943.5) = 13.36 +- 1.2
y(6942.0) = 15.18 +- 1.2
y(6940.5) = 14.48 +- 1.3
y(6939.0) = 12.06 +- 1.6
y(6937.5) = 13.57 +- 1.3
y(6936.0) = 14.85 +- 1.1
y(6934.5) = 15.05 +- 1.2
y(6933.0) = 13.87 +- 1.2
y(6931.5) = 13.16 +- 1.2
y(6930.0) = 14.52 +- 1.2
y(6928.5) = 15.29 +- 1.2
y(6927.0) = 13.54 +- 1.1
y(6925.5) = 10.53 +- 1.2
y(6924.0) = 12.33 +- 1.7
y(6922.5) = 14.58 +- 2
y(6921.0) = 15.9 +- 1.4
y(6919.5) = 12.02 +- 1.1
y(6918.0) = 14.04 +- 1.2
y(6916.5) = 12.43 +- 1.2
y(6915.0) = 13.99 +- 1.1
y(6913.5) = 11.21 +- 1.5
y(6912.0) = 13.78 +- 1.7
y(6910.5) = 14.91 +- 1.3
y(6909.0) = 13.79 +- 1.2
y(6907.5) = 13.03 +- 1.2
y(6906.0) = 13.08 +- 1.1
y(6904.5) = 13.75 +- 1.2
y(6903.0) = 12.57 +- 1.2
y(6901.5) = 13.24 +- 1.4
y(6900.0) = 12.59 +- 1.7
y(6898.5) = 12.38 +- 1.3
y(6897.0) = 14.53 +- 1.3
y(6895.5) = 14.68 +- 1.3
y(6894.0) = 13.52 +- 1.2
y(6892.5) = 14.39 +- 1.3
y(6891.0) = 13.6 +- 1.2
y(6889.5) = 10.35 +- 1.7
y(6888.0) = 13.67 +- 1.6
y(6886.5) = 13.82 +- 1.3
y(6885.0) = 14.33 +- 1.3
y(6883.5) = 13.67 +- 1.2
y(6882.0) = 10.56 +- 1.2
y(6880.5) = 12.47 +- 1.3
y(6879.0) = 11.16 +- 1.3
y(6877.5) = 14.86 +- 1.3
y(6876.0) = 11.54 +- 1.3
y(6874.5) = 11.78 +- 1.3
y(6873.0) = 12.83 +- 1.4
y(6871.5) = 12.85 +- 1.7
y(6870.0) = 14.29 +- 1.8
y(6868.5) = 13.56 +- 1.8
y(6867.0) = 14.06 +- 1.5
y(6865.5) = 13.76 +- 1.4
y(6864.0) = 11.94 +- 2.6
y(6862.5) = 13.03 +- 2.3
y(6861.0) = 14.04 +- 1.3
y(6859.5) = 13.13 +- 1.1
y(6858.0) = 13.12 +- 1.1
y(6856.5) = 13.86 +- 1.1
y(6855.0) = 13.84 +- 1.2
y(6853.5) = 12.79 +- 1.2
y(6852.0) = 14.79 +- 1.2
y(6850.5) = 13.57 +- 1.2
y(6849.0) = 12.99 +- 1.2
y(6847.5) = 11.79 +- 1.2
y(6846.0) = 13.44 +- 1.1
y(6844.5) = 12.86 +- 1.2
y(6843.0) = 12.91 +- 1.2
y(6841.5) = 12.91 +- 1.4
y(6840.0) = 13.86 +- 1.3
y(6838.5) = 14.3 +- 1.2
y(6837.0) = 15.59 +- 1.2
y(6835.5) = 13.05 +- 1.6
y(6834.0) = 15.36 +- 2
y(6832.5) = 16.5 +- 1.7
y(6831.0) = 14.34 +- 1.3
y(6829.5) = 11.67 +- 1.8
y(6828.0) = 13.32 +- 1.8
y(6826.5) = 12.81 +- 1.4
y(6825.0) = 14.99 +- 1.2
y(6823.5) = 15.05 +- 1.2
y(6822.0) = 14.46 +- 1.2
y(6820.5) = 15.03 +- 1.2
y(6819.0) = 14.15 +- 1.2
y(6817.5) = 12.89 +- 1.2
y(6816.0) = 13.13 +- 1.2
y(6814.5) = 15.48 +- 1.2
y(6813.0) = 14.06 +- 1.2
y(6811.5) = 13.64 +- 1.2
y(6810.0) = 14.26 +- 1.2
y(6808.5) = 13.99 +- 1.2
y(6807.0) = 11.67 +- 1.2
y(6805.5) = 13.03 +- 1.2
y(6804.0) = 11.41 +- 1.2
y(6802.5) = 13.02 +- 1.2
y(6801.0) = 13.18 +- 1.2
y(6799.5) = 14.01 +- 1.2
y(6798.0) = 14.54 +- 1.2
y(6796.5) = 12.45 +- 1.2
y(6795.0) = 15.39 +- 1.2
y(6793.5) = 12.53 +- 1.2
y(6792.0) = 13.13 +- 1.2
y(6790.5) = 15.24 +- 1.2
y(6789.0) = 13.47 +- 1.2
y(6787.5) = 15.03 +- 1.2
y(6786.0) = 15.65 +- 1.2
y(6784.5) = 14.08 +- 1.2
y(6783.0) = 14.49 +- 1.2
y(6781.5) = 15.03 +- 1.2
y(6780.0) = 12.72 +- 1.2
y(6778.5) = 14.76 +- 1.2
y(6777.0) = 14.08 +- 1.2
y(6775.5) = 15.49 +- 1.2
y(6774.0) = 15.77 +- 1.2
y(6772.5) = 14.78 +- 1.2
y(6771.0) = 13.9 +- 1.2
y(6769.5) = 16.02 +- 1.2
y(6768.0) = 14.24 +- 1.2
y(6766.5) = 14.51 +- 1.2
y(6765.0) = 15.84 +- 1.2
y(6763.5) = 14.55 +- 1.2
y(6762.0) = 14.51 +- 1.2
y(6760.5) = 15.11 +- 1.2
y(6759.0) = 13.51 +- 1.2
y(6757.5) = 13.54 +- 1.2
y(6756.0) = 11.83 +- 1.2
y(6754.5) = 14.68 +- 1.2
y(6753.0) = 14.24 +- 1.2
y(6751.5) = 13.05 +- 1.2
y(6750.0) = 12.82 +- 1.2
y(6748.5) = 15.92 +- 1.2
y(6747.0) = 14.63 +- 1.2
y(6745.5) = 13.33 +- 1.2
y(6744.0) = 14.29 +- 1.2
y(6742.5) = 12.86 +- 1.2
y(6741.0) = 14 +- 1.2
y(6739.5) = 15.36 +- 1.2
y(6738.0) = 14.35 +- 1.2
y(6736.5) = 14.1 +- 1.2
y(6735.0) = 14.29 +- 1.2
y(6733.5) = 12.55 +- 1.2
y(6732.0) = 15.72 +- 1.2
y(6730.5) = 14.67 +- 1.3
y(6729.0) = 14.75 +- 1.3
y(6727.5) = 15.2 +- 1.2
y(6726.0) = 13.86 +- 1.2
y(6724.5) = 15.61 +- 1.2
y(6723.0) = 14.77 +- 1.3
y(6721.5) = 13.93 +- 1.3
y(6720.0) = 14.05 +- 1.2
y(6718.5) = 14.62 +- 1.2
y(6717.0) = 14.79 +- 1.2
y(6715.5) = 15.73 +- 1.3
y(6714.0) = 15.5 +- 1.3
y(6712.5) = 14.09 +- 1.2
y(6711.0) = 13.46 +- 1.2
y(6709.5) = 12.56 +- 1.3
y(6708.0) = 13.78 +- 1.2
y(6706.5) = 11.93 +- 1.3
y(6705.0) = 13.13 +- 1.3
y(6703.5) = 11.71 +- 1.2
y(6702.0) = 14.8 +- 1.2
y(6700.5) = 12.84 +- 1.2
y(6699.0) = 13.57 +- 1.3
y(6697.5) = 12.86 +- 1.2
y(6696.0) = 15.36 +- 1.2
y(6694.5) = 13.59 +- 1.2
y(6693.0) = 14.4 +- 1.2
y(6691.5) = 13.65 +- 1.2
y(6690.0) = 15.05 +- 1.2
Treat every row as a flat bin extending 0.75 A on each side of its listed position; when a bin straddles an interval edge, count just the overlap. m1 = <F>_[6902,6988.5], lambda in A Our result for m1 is 13.5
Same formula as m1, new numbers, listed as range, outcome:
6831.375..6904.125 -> 13.4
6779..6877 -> 13.7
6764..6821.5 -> 14.1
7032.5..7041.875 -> 13.6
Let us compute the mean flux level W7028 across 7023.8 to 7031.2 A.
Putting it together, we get 12.7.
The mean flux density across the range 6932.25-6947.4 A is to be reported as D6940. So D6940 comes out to 14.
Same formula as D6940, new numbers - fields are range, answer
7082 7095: 13.6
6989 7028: 13.2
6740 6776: 14.3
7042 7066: 13.3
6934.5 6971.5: 13.6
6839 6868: 13.3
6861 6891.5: 12.9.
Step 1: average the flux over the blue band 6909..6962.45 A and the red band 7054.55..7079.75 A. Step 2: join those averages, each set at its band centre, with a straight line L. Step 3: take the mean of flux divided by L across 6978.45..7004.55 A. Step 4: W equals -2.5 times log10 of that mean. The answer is 0.02 mag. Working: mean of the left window 13.7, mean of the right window 13.8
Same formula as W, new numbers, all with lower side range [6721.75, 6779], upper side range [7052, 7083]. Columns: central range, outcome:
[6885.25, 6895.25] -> 0.06 mag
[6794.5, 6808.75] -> 0.09 mag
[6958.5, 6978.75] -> 0.07 mag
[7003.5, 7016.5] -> 0.06 mag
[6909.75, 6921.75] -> 0.04 mag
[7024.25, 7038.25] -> 0.05 mag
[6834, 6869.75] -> 0.06 mag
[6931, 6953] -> 0.03 mag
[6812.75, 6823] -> 0.01 mag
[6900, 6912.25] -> 0.05 mag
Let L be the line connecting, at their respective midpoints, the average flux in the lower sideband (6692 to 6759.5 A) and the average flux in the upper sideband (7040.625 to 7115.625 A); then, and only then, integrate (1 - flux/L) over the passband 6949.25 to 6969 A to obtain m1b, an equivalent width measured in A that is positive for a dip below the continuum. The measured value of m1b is 0.5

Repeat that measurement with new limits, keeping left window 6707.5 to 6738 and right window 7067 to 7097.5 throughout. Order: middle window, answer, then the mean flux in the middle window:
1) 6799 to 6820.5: 1.2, 13.5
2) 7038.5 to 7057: 0.9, 13.1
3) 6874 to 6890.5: 1.8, 12.6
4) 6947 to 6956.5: 0.2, 13.7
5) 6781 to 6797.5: 0.1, 14.2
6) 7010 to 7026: 1.1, 12.9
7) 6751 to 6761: 0.5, 13.7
